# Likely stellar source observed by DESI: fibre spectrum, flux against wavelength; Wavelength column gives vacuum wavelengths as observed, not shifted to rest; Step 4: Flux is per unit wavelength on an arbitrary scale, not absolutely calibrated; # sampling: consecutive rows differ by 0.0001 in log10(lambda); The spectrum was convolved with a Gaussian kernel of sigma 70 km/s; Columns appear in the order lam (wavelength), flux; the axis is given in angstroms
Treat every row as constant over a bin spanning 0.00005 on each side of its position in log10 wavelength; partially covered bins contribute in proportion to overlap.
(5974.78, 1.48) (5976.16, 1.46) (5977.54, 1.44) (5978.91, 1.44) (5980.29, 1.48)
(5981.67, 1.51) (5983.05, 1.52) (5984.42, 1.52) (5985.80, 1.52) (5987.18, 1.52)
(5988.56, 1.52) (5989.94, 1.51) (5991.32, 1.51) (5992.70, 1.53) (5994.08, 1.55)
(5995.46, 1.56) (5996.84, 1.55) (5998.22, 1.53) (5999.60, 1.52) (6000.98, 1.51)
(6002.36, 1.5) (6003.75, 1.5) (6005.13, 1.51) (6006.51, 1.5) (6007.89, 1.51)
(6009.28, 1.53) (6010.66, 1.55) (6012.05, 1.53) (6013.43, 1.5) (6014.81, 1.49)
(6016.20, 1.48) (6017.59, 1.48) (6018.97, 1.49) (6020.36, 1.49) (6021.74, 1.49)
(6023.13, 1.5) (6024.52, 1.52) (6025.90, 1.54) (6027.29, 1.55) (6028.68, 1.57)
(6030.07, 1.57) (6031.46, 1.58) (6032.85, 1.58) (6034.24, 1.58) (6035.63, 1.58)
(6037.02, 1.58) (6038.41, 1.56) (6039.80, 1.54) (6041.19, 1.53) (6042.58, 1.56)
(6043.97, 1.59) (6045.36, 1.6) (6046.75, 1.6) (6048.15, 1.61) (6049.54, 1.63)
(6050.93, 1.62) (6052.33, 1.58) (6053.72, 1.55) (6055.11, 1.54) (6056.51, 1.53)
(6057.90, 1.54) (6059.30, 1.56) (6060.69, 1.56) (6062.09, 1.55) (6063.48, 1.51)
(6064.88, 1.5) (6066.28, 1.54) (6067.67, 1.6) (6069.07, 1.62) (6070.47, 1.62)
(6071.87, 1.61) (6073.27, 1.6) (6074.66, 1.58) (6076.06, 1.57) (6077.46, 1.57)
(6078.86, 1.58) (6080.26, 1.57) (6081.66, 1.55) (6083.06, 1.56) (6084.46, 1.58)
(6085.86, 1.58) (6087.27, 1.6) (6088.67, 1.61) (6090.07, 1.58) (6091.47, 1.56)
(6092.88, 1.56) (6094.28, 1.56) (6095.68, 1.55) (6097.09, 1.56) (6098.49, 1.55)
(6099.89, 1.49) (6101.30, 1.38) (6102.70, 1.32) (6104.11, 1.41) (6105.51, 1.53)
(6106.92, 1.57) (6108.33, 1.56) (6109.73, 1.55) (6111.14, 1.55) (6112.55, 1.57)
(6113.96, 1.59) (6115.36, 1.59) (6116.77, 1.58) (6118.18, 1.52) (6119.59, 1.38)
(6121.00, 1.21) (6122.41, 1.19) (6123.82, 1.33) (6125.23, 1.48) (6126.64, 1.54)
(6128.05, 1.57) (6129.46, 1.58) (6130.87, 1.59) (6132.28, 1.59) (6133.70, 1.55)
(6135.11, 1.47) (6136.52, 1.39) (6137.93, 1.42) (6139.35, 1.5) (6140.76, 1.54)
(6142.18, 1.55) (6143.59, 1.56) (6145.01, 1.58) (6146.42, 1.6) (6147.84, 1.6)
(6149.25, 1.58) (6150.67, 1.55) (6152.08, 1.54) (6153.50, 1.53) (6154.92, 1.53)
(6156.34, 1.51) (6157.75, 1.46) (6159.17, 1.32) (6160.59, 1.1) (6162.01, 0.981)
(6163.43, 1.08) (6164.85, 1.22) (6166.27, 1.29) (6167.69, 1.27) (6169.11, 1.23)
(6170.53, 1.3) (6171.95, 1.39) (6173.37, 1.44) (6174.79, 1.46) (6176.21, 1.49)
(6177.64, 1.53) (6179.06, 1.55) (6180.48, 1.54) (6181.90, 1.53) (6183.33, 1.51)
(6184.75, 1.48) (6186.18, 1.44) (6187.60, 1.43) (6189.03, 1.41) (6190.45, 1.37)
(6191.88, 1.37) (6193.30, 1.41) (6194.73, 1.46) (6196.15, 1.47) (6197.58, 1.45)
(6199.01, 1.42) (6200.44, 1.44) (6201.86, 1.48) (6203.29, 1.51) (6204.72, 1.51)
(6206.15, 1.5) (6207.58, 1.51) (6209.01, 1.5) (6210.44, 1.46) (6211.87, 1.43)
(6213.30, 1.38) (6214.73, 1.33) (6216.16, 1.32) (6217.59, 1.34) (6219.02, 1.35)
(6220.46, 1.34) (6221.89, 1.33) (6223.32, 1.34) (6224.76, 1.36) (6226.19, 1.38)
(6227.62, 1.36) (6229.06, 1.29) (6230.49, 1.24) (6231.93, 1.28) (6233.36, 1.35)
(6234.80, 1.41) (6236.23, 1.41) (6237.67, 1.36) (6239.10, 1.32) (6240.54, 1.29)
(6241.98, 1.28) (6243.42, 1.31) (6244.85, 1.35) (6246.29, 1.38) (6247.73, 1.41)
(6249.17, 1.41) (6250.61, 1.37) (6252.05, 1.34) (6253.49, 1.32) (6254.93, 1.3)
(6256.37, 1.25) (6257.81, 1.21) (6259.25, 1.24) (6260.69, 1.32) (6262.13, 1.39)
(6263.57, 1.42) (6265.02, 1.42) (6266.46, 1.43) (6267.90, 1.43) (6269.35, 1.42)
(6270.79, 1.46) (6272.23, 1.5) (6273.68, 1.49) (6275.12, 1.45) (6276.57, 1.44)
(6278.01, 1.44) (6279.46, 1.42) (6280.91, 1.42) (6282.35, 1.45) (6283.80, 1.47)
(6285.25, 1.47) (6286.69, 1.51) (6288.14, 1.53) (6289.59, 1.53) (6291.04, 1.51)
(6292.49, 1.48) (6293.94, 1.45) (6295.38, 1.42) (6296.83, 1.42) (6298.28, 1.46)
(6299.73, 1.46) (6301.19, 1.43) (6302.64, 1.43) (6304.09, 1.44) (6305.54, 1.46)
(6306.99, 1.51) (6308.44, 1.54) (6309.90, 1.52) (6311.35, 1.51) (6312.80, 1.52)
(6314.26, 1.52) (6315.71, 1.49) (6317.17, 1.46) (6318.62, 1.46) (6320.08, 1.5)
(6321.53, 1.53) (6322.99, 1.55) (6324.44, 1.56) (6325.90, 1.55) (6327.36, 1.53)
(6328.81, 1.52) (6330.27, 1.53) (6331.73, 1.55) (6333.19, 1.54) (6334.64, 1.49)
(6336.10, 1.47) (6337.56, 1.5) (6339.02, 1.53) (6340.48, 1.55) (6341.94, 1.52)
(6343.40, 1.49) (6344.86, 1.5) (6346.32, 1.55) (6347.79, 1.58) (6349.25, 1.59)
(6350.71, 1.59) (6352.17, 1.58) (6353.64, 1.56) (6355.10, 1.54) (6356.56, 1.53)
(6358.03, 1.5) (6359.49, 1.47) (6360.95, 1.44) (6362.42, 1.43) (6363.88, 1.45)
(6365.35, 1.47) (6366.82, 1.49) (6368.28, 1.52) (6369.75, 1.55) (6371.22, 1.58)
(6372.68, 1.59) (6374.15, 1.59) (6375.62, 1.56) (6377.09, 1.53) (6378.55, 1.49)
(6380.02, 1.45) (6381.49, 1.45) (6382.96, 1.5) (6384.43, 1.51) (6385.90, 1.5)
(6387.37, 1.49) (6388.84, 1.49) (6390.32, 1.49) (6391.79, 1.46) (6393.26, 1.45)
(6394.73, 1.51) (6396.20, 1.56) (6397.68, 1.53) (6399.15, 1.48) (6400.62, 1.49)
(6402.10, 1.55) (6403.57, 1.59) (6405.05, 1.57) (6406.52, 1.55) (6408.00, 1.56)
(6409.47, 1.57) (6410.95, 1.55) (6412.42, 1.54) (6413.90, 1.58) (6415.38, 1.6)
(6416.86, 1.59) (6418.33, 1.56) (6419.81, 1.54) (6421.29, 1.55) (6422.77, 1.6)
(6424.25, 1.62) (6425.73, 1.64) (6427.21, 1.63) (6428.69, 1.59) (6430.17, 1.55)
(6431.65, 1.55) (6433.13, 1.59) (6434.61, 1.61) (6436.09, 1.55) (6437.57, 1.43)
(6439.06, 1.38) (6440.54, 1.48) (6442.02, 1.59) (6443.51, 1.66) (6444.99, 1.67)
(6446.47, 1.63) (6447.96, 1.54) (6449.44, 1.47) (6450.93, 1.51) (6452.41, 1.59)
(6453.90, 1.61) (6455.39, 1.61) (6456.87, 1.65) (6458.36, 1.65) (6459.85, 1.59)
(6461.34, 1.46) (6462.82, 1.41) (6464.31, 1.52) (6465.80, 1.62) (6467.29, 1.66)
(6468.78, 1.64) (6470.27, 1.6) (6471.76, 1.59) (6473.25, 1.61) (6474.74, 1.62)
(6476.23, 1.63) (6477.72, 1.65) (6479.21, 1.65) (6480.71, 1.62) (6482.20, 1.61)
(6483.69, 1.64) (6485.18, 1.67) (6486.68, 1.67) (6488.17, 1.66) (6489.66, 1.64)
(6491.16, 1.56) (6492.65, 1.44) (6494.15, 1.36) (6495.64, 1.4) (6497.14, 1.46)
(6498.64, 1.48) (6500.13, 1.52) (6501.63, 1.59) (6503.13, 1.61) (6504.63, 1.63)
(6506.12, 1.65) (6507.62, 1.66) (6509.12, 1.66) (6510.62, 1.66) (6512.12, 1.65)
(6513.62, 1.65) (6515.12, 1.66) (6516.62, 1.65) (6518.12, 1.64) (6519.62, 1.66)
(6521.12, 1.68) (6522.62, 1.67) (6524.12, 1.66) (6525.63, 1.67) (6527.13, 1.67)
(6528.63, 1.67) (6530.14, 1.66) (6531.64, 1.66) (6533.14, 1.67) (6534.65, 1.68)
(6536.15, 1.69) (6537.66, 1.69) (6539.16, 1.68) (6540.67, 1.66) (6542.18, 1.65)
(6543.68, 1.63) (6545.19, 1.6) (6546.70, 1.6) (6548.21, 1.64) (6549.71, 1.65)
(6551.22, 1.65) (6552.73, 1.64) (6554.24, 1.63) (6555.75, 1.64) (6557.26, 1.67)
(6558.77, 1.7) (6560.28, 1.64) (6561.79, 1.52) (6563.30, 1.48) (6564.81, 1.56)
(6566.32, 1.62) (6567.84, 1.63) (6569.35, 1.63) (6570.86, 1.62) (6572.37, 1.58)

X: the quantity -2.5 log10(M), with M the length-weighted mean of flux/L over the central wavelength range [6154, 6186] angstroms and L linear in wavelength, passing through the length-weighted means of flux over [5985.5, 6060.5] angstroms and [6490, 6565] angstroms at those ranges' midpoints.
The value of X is 0.14 mag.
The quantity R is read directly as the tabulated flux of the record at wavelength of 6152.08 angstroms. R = 1.54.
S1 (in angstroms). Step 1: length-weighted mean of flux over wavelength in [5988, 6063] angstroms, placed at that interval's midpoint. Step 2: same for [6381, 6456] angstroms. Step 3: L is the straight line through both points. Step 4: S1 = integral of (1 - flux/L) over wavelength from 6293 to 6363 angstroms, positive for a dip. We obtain 1.8 angstroms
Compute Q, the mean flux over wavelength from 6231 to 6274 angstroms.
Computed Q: 1.36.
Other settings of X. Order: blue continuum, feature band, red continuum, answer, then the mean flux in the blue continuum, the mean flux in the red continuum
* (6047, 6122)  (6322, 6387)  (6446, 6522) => 0.04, 1.54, 1.59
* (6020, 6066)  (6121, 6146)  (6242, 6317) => 0.01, 1.56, 1.43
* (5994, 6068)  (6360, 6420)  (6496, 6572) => 0.06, 1.54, 1.63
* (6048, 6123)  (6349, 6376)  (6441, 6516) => 0.03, 1.54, 1.59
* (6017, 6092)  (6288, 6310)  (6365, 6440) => 0.05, 1.56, 1.54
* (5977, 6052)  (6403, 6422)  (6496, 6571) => 0.03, 1.53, 1.63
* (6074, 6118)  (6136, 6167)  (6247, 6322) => 0.06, 1.55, 1.44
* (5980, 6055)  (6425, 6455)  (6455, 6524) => 0.02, 1.54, 1.6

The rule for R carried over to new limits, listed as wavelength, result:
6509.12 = 1.66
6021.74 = 1.49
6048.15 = 1.61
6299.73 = 1.46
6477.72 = 1.65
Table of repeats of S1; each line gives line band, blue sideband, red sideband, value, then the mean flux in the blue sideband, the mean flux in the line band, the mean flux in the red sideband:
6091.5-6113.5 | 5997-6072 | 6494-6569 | 0.6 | 1.55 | 1.52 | 1.63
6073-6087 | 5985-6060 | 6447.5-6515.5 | -0.3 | 1.54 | 1.57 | 1.59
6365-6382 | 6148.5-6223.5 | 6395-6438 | 0.1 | 1.41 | 1.52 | 1.56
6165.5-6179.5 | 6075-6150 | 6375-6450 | 1.2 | 1.52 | 1.39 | 1.54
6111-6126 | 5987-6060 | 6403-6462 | 0.9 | 1.54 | 1.45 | 1.57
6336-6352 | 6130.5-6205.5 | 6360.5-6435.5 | -0.2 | 1.44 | 1.54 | 1.54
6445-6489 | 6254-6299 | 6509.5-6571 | -0.5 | 1.42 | 1.6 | 1.64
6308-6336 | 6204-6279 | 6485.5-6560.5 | -1.4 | 1.37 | 1.52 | 1.63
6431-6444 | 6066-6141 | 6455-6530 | 0.5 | 1.53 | 1.54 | 1.61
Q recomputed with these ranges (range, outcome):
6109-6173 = 1.45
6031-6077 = 1.57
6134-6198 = 1.43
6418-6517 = 1.58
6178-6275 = 1.39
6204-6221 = 1.41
